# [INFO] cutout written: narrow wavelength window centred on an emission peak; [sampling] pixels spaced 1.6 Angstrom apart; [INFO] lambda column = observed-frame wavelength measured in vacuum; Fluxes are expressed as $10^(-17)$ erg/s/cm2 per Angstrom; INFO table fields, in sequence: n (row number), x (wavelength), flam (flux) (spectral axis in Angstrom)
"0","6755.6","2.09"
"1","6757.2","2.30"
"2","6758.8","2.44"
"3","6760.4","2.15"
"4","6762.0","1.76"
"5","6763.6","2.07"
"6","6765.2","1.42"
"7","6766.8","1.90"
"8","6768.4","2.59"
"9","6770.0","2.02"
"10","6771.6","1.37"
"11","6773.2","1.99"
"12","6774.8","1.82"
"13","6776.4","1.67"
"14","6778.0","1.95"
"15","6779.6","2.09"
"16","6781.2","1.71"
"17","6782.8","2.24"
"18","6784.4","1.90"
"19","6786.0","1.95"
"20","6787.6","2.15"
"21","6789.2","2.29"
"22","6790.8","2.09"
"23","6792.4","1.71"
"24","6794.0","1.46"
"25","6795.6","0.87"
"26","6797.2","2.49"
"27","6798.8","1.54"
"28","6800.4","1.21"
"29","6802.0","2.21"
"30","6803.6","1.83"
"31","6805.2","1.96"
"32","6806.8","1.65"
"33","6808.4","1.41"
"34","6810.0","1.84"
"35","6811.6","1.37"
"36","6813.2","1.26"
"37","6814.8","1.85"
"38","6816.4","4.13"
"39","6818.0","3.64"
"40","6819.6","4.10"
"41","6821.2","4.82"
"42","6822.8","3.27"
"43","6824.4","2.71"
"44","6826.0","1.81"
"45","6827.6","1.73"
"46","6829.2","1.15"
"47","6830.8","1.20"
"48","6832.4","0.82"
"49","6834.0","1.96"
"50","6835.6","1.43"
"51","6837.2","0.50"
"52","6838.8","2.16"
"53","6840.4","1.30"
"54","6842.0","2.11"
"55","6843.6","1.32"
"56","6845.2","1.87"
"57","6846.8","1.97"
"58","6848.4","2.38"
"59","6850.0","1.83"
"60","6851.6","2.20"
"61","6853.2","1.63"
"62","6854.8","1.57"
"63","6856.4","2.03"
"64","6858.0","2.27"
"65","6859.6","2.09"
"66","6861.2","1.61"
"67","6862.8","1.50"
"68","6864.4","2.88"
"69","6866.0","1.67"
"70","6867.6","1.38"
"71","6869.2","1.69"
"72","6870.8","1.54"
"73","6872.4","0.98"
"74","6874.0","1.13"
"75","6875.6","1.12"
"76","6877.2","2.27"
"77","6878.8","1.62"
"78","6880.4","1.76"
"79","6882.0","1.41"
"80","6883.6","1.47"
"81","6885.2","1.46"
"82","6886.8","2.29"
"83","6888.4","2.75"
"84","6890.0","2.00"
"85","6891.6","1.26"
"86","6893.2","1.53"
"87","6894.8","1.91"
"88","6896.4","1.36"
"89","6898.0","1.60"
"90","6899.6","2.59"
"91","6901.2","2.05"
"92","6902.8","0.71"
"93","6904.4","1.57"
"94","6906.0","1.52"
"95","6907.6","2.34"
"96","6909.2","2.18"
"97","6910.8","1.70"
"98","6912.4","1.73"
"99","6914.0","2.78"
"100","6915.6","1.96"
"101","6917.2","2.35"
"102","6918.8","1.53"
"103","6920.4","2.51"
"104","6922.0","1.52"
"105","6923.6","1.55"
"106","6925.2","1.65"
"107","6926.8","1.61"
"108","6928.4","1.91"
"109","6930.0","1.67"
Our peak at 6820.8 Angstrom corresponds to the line H-beta 4861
